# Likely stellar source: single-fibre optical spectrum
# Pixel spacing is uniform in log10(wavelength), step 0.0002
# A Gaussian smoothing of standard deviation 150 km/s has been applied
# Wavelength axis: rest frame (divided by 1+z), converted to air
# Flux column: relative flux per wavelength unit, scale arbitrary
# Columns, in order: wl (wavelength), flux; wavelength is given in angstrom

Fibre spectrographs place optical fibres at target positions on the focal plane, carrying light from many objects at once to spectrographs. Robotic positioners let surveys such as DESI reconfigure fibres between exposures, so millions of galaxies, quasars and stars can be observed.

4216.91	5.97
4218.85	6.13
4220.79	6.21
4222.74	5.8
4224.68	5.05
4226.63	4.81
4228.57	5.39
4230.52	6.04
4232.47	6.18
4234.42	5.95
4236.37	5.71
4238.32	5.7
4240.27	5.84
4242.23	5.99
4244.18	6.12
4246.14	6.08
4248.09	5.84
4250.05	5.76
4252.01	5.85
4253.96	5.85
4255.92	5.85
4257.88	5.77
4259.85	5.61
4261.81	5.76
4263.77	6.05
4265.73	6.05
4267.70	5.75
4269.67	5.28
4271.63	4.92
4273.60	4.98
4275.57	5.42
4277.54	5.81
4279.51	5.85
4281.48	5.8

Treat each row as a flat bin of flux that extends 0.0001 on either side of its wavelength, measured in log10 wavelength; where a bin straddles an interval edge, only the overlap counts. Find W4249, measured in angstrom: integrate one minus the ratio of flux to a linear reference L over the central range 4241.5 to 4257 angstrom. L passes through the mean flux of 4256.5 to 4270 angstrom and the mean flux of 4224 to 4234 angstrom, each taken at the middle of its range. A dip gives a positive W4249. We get -0.66 angstrom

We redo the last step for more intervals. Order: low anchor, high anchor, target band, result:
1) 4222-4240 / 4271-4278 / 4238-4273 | -2.26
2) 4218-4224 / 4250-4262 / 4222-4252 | 0.73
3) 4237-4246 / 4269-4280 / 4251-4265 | -0.46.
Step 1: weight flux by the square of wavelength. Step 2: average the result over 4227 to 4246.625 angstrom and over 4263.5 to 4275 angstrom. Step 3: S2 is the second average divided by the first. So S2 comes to 0.95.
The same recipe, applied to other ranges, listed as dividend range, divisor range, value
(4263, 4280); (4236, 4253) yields 0.96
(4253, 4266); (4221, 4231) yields 1.09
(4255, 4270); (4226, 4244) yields 1.01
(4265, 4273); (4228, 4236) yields 0.94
